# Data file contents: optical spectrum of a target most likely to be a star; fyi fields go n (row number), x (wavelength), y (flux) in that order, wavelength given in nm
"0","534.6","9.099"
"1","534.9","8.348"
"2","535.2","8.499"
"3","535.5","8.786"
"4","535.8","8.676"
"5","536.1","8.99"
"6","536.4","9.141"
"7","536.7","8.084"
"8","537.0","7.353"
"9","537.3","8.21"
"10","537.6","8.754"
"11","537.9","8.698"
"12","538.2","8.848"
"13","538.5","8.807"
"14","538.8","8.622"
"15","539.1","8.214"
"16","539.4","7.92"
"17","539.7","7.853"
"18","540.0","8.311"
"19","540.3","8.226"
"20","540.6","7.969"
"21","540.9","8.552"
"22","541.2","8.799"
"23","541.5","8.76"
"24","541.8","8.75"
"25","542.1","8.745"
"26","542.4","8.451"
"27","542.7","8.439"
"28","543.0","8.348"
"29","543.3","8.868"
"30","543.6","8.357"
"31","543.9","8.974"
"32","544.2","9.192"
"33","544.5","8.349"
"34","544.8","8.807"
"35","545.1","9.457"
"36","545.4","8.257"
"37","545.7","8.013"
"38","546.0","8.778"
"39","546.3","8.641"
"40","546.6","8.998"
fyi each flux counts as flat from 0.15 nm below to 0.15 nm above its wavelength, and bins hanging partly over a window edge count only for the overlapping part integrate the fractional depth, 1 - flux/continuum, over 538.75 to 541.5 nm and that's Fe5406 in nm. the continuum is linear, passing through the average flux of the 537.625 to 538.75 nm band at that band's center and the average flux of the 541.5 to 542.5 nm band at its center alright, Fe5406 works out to 0.14 nm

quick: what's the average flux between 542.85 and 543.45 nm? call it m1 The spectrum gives 8.61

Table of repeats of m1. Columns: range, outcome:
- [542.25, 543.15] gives 8.41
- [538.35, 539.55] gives 8.39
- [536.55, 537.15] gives 7.72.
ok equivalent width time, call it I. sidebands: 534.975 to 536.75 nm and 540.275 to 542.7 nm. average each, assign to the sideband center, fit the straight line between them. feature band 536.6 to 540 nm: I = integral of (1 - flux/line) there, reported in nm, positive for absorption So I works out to 0.13 nm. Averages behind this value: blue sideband 8.72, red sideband 8.54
